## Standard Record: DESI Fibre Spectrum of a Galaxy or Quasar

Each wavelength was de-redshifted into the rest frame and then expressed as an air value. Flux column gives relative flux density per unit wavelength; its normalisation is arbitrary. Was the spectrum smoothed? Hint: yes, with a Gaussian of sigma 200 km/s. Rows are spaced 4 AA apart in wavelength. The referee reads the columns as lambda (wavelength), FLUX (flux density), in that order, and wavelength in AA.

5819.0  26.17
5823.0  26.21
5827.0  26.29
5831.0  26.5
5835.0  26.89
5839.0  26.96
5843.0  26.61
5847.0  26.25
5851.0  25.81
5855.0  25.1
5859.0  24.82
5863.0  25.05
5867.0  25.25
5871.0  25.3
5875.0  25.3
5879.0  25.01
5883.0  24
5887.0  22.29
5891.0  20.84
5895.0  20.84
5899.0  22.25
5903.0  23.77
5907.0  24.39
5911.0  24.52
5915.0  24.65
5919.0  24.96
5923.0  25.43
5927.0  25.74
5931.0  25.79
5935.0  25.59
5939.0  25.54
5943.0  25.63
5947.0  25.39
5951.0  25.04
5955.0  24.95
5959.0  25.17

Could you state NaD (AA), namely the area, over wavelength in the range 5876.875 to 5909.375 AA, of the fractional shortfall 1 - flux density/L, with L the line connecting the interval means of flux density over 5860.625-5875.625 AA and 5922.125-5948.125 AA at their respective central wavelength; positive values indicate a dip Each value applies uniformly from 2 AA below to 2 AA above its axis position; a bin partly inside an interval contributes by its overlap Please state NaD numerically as 3.1 AA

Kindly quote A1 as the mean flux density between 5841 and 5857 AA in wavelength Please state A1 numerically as 25.9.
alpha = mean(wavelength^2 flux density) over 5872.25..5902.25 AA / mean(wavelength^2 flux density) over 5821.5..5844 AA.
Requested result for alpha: 0.9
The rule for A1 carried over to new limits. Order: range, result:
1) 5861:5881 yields 25.2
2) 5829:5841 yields 26.8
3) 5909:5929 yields 25.1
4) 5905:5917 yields 24.5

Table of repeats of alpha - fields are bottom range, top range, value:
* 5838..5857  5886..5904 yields 0.85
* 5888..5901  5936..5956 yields 1.21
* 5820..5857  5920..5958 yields 1.00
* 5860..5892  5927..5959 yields 1.07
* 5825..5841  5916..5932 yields 0.98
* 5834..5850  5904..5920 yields 0.95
